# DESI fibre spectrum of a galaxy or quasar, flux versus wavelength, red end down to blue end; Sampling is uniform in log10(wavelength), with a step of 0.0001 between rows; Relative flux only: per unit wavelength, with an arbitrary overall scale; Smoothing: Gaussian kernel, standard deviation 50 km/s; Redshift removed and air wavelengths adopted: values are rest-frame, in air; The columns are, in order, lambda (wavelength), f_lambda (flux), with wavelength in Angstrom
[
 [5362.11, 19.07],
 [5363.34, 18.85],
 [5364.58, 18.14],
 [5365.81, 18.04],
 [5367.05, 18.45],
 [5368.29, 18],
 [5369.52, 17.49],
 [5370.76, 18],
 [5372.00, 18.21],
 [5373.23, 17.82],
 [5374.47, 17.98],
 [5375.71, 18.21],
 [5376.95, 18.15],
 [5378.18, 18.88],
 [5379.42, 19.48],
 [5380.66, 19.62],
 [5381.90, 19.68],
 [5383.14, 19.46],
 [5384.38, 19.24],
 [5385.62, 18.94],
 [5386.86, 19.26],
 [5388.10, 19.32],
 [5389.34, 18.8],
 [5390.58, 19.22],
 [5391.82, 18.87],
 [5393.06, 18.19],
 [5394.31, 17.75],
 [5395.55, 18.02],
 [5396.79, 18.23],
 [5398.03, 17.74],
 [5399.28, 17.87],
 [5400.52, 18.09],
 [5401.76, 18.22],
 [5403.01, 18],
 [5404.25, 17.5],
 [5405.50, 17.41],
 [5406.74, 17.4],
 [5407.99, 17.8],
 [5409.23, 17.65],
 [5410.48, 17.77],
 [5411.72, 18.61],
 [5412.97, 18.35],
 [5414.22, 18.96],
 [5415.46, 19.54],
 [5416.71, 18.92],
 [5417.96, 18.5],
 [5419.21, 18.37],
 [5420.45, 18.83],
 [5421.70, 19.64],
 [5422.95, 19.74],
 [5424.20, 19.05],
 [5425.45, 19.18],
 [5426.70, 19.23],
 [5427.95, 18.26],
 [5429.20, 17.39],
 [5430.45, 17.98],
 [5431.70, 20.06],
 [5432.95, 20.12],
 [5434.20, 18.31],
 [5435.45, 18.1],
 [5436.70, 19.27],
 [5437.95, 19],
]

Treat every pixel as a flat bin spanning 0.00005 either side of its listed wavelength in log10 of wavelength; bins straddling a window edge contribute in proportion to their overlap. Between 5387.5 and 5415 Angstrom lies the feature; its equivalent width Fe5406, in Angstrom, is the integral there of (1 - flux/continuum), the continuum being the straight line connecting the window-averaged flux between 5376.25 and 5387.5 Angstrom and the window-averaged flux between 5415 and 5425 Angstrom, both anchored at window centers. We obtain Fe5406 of 1.4 Angstrom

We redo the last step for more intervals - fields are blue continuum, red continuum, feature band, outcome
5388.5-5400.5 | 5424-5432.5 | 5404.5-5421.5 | 0.2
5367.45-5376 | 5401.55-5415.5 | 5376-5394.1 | -1.1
